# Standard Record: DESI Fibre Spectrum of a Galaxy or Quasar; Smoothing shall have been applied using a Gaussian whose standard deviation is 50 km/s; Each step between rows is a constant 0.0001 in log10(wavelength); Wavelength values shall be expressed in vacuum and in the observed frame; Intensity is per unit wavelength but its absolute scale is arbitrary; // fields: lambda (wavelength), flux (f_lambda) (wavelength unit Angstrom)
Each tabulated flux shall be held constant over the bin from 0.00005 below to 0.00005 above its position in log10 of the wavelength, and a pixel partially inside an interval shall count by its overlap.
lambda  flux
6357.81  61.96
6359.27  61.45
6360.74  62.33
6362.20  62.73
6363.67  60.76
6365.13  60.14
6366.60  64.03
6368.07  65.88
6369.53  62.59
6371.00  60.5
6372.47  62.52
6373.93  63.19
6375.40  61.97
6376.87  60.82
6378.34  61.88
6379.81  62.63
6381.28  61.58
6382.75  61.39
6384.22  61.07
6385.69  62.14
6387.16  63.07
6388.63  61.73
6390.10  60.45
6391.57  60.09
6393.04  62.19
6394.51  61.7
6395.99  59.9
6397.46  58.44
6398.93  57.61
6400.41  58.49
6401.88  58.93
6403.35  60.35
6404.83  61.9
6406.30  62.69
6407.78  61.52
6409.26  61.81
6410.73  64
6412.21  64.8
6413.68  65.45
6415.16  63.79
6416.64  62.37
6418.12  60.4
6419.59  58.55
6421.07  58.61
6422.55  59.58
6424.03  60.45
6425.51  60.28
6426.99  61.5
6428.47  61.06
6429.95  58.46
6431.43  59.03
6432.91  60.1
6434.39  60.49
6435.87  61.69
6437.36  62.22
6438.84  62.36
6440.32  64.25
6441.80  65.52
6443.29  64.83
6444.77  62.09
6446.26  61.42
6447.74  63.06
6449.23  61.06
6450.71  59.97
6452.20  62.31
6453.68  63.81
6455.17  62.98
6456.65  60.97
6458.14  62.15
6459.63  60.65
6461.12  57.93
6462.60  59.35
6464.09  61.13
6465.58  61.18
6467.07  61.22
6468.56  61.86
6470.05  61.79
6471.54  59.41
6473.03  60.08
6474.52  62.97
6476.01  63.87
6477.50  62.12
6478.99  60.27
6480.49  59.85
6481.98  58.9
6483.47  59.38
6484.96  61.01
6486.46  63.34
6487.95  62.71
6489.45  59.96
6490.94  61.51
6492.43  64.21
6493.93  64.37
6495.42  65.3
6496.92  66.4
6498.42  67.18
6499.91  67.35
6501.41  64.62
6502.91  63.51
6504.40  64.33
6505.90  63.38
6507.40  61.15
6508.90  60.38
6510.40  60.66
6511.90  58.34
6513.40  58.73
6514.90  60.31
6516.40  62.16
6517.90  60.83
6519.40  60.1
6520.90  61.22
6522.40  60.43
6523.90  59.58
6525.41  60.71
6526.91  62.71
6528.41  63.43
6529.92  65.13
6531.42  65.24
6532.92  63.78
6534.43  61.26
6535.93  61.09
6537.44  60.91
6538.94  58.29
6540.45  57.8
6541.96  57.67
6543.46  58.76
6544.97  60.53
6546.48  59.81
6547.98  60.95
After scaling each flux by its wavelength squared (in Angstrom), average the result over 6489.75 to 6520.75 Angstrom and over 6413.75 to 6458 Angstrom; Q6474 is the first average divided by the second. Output 1.0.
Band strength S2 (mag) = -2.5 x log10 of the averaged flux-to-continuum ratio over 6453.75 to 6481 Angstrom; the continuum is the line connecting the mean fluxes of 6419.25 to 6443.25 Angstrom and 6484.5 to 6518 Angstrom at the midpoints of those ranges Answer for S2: 0.01 mag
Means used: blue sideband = 61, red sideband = 62.7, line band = 61.2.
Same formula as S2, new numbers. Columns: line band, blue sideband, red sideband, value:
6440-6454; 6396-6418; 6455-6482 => -0.03 mag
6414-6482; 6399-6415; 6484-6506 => 0.03 mag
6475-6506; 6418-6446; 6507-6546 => -0.04 mag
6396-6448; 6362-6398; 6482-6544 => 0.01 mag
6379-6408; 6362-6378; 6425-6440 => 0.01 mag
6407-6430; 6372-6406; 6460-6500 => 0.00 mag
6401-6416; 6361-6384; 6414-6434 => -0.03 mag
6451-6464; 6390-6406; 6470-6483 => -0.01 mag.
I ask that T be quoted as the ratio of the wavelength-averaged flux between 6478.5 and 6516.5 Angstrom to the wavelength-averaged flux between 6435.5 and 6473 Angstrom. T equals 1.01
